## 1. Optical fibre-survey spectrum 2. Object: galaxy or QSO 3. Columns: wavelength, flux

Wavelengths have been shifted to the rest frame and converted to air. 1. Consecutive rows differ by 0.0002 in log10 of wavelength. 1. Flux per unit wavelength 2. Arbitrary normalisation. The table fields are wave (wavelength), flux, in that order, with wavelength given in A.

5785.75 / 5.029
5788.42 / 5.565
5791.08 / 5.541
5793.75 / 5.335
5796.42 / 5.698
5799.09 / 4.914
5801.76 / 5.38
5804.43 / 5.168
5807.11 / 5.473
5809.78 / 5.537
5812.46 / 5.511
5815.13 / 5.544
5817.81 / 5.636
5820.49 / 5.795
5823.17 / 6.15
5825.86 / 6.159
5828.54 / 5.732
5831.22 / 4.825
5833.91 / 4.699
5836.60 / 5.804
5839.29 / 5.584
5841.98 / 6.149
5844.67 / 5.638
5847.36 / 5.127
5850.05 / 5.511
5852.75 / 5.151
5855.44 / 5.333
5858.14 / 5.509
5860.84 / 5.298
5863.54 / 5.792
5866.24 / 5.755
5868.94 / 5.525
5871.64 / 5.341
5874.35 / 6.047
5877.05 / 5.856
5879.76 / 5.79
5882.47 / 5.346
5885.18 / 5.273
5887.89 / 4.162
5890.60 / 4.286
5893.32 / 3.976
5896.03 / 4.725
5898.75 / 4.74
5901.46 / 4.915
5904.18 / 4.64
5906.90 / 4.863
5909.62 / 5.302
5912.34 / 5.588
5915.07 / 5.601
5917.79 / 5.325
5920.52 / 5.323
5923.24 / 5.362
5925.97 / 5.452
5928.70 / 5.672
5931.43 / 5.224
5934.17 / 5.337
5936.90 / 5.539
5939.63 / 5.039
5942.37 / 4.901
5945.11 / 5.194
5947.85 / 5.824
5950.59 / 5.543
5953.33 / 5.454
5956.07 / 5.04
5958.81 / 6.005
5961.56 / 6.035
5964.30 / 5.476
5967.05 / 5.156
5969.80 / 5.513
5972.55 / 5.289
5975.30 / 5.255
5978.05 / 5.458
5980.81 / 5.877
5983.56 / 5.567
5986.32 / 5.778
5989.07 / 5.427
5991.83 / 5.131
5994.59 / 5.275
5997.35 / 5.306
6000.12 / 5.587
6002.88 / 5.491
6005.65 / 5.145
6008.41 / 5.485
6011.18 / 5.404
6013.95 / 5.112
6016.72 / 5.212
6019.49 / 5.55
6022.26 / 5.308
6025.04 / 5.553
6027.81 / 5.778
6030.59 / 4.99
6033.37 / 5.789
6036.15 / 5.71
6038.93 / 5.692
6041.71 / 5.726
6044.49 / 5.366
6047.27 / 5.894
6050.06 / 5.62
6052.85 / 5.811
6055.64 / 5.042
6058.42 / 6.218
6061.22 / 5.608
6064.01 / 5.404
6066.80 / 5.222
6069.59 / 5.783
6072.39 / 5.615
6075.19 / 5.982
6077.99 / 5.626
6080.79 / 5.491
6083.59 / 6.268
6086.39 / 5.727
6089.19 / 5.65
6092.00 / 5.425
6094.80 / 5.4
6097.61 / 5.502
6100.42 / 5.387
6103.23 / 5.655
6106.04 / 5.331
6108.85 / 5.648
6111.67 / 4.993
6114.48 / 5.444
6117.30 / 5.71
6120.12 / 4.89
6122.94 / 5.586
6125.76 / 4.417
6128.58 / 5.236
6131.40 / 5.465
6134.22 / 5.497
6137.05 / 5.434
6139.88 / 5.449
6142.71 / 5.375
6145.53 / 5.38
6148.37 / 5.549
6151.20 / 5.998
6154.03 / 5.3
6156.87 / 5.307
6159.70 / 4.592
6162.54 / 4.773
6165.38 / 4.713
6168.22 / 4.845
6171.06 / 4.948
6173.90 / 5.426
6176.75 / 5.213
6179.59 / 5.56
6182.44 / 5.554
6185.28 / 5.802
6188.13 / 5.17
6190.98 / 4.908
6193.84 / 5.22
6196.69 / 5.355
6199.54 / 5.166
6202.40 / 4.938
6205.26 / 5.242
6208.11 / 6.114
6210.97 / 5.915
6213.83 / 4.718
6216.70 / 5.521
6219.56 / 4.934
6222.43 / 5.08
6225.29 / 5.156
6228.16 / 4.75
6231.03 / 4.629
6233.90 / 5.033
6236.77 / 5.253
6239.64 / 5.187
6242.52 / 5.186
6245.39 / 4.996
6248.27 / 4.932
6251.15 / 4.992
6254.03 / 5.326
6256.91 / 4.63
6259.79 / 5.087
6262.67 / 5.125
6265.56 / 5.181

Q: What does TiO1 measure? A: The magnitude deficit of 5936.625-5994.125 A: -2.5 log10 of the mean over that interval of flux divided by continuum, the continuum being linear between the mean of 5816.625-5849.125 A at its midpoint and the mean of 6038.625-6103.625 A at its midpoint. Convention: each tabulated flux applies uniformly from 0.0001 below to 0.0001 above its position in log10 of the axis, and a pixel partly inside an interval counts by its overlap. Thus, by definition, 0.03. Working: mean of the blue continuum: 5.61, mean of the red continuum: 5.63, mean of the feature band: 5.45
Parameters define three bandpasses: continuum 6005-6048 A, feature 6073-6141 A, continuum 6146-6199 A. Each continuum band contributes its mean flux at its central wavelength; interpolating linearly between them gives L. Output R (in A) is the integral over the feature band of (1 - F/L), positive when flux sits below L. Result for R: -1.5 A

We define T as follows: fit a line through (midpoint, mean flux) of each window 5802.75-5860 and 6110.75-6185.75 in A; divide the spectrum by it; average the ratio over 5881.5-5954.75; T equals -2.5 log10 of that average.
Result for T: 0.07 mag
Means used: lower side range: 5.52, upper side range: 5.27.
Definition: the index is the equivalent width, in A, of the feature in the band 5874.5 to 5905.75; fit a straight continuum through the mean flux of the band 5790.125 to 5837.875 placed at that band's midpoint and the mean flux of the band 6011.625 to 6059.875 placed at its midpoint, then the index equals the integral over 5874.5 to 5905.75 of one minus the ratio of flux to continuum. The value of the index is 3.3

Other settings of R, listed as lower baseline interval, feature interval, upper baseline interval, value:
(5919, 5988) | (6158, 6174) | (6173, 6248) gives 1.27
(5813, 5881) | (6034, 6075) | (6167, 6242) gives -2.00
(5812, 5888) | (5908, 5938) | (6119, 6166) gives 0.24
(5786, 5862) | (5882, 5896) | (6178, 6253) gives 2.23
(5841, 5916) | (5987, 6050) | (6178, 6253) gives -2.73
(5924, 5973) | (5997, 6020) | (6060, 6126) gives 0.42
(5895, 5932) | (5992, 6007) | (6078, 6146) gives -0.11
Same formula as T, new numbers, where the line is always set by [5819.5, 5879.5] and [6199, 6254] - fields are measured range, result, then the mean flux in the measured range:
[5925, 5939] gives 0.01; 5.42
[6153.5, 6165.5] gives 0.06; 4.93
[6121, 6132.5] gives 0.02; 5.16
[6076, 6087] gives -0.09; 5.79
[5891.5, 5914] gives 0.14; 4.84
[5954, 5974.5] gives -0.01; 5.49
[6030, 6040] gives -0.04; 5.58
